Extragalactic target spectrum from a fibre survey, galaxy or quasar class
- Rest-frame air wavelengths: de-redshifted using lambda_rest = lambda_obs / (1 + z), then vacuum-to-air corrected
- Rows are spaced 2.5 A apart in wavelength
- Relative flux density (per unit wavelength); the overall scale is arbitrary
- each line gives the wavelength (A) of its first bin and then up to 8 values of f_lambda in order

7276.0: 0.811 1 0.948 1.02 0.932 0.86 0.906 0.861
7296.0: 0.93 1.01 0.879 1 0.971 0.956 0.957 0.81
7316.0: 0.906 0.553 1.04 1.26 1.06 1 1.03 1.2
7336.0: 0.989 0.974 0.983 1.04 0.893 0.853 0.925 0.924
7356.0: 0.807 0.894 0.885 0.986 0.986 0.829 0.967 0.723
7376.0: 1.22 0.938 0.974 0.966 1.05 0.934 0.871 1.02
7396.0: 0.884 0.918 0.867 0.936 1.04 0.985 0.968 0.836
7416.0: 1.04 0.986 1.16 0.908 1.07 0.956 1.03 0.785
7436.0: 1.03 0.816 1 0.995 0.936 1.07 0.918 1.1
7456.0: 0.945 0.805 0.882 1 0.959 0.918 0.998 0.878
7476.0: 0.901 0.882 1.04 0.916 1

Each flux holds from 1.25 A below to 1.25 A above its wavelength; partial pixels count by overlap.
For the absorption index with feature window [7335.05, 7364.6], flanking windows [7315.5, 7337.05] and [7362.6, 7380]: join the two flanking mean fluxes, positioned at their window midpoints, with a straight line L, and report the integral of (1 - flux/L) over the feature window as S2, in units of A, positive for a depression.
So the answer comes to 1.5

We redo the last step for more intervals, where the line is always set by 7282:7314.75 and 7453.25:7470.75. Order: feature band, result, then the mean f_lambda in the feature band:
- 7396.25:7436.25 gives -1.28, 0.966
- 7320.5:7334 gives -2.38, 1.1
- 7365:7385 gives -0.37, 0.951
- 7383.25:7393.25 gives -0.28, 0.961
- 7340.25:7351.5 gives -0.06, 0.938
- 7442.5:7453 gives -0.56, 0.988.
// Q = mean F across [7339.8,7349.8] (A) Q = 0.942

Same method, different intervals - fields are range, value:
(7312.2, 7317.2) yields 0.859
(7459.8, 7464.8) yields 0.942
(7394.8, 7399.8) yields 0.901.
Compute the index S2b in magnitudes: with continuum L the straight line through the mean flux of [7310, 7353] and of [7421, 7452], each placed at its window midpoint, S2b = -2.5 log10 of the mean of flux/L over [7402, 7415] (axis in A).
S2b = 0.02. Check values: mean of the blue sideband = 0.968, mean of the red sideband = 0.968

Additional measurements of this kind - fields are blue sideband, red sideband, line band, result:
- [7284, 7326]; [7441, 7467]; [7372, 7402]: 0.00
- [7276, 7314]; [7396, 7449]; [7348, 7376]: 0.05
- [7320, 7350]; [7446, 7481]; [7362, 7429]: 0.03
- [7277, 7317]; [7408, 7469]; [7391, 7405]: 0.04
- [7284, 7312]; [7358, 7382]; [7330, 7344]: -0.11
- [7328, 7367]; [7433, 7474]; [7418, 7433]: -0.06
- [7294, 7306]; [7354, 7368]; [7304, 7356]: -0.04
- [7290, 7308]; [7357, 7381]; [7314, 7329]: -0.03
